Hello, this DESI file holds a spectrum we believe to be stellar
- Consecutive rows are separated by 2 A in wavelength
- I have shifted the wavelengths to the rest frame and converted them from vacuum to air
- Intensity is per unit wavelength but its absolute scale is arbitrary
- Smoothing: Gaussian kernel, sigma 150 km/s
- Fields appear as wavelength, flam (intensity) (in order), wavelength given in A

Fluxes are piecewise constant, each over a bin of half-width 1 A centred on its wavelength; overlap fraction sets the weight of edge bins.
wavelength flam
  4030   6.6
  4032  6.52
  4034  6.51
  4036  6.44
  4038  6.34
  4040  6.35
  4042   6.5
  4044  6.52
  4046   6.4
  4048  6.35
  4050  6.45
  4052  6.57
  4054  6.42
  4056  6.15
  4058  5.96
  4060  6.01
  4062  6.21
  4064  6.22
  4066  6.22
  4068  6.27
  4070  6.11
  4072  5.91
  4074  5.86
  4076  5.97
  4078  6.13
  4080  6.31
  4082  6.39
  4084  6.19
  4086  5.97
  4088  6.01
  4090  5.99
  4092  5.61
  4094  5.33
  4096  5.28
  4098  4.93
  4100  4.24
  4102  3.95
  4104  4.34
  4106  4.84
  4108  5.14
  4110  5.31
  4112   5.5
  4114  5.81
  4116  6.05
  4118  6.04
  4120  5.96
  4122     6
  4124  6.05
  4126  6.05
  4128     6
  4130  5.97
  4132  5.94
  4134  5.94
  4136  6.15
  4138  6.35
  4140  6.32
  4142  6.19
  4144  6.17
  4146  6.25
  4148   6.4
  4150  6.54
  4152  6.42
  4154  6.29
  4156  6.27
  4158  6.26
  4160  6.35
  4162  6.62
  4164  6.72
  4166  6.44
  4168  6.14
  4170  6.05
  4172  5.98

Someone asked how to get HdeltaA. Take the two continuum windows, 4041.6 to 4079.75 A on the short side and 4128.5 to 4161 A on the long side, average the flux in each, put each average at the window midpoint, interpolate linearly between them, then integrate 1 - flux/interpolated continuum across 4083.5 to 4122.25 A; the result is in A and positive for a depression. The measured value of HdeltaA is 5.1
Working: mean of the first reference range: 6.22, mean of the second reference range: 6.23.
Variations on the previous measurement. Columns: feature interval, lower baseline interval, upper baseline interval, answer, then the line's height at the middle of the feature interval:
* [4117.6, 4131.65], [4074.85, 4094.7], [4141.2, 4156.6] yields 0.4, 6.2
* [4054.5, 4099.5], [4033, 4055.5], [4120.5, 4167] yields 3.0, 6.37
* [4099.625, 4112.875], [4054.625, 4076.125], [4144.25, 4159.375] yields 3.1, 6.21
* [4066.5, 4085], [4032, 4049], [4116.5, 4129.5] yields 0.4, 6.25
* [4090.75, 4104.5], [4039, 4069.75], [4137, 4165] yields 3.2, 6.33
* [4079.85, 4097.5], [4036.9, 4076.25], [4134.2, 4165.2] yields 1.2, 6.28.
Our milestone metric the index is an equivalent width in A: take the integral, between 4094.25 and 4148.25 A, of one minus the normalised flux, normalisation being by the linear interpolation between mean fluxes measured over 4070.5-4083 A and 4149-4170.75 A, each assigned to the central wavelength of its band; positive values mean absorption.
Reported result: 5.12 A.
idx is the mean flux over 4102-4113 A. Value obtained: 4.93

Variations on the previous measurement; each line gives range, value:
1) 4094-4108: 4.69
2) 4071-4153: 5.8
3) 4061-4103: 5.77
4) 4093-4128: 5.36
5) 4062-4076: 6.1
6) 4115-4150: 6.12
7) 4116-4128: 6.02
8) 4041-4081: 6.23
